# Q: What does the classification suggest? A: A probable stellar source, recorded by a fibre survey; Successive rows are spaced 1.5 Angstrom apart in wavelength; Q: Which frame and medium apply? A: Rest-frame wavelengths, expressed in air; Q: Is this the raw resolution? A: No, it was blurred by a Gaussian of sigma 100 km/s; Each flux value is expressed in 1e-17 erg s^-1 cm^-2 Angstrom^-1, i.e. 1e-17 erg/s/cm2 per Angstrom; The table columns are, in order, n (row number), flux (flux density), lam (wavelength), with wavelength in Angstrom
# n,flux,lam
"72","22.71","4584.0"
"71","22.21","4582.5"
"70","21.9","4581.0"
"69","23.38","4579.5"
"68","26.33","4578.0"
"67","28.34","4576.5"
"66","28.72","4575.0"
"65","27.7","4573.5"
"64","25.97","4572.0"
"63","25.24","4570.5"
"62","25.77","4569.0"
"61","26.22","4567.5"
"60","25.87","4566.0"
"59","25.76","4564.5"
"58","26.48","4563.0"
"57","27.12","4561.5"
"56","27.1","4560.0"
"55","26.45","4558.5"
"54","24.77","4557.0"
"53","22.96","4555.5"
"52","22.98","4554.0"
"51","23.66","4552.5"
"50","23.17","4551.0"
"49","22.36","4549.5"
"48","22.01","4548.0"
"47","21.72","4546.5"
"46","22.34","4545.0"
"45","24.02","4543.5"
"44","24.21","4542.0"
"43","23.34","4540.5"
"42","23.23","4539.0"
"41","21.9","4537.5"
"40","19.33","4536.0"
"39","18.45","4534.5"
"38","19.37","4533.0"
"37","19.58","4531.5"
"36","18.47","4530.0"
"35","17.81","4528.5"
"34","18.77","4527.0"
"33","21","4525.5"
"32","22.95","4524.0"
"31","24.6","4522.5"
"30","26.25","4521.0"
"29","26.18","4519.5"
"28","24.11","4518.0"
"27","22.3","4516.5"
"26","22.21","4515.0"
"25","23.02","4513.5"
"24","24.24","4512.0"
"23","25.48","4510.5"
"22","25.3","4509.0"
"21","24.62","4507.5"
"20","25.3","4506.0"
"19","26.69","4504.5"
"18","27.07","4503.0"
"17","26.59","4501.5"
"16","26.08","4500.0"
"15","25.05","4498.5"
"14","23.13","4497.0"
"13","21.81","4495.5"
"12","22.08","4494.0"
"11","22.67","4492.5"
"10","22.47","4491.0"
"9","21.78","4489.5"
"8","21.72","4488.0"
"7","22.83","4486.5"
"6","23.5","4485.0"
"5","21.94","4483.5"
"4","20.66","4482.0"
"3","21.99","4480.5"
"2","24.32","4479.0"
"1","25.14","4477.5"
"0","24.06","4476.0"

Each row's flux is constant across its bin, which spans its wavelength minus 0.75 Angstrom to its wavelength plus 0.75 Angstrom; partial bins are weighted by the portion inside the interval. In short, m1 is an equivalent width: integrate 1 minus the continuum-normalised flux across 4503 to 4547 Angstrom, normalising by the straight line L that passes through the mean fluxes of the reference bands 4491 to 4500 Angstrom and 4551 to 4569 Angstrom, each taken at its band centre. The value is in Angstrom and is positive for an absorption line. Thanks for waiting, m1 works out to 2.5 Angstrom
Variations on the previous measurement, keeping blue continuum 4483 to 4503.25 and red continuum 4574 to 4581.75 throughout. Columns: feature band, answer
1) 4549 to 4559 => 0.6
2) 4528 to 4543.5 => 2.4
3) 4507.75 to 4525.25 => -0.1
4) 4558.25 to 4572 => -0.4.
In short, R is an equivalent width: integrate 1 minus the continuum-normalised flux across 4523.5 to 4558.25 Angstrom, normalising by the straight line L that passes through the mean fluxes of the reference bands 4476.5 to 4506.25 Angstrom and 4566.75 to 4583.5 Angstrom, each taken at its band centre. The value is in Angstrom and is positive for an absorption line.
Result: 4.29 Angstrom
